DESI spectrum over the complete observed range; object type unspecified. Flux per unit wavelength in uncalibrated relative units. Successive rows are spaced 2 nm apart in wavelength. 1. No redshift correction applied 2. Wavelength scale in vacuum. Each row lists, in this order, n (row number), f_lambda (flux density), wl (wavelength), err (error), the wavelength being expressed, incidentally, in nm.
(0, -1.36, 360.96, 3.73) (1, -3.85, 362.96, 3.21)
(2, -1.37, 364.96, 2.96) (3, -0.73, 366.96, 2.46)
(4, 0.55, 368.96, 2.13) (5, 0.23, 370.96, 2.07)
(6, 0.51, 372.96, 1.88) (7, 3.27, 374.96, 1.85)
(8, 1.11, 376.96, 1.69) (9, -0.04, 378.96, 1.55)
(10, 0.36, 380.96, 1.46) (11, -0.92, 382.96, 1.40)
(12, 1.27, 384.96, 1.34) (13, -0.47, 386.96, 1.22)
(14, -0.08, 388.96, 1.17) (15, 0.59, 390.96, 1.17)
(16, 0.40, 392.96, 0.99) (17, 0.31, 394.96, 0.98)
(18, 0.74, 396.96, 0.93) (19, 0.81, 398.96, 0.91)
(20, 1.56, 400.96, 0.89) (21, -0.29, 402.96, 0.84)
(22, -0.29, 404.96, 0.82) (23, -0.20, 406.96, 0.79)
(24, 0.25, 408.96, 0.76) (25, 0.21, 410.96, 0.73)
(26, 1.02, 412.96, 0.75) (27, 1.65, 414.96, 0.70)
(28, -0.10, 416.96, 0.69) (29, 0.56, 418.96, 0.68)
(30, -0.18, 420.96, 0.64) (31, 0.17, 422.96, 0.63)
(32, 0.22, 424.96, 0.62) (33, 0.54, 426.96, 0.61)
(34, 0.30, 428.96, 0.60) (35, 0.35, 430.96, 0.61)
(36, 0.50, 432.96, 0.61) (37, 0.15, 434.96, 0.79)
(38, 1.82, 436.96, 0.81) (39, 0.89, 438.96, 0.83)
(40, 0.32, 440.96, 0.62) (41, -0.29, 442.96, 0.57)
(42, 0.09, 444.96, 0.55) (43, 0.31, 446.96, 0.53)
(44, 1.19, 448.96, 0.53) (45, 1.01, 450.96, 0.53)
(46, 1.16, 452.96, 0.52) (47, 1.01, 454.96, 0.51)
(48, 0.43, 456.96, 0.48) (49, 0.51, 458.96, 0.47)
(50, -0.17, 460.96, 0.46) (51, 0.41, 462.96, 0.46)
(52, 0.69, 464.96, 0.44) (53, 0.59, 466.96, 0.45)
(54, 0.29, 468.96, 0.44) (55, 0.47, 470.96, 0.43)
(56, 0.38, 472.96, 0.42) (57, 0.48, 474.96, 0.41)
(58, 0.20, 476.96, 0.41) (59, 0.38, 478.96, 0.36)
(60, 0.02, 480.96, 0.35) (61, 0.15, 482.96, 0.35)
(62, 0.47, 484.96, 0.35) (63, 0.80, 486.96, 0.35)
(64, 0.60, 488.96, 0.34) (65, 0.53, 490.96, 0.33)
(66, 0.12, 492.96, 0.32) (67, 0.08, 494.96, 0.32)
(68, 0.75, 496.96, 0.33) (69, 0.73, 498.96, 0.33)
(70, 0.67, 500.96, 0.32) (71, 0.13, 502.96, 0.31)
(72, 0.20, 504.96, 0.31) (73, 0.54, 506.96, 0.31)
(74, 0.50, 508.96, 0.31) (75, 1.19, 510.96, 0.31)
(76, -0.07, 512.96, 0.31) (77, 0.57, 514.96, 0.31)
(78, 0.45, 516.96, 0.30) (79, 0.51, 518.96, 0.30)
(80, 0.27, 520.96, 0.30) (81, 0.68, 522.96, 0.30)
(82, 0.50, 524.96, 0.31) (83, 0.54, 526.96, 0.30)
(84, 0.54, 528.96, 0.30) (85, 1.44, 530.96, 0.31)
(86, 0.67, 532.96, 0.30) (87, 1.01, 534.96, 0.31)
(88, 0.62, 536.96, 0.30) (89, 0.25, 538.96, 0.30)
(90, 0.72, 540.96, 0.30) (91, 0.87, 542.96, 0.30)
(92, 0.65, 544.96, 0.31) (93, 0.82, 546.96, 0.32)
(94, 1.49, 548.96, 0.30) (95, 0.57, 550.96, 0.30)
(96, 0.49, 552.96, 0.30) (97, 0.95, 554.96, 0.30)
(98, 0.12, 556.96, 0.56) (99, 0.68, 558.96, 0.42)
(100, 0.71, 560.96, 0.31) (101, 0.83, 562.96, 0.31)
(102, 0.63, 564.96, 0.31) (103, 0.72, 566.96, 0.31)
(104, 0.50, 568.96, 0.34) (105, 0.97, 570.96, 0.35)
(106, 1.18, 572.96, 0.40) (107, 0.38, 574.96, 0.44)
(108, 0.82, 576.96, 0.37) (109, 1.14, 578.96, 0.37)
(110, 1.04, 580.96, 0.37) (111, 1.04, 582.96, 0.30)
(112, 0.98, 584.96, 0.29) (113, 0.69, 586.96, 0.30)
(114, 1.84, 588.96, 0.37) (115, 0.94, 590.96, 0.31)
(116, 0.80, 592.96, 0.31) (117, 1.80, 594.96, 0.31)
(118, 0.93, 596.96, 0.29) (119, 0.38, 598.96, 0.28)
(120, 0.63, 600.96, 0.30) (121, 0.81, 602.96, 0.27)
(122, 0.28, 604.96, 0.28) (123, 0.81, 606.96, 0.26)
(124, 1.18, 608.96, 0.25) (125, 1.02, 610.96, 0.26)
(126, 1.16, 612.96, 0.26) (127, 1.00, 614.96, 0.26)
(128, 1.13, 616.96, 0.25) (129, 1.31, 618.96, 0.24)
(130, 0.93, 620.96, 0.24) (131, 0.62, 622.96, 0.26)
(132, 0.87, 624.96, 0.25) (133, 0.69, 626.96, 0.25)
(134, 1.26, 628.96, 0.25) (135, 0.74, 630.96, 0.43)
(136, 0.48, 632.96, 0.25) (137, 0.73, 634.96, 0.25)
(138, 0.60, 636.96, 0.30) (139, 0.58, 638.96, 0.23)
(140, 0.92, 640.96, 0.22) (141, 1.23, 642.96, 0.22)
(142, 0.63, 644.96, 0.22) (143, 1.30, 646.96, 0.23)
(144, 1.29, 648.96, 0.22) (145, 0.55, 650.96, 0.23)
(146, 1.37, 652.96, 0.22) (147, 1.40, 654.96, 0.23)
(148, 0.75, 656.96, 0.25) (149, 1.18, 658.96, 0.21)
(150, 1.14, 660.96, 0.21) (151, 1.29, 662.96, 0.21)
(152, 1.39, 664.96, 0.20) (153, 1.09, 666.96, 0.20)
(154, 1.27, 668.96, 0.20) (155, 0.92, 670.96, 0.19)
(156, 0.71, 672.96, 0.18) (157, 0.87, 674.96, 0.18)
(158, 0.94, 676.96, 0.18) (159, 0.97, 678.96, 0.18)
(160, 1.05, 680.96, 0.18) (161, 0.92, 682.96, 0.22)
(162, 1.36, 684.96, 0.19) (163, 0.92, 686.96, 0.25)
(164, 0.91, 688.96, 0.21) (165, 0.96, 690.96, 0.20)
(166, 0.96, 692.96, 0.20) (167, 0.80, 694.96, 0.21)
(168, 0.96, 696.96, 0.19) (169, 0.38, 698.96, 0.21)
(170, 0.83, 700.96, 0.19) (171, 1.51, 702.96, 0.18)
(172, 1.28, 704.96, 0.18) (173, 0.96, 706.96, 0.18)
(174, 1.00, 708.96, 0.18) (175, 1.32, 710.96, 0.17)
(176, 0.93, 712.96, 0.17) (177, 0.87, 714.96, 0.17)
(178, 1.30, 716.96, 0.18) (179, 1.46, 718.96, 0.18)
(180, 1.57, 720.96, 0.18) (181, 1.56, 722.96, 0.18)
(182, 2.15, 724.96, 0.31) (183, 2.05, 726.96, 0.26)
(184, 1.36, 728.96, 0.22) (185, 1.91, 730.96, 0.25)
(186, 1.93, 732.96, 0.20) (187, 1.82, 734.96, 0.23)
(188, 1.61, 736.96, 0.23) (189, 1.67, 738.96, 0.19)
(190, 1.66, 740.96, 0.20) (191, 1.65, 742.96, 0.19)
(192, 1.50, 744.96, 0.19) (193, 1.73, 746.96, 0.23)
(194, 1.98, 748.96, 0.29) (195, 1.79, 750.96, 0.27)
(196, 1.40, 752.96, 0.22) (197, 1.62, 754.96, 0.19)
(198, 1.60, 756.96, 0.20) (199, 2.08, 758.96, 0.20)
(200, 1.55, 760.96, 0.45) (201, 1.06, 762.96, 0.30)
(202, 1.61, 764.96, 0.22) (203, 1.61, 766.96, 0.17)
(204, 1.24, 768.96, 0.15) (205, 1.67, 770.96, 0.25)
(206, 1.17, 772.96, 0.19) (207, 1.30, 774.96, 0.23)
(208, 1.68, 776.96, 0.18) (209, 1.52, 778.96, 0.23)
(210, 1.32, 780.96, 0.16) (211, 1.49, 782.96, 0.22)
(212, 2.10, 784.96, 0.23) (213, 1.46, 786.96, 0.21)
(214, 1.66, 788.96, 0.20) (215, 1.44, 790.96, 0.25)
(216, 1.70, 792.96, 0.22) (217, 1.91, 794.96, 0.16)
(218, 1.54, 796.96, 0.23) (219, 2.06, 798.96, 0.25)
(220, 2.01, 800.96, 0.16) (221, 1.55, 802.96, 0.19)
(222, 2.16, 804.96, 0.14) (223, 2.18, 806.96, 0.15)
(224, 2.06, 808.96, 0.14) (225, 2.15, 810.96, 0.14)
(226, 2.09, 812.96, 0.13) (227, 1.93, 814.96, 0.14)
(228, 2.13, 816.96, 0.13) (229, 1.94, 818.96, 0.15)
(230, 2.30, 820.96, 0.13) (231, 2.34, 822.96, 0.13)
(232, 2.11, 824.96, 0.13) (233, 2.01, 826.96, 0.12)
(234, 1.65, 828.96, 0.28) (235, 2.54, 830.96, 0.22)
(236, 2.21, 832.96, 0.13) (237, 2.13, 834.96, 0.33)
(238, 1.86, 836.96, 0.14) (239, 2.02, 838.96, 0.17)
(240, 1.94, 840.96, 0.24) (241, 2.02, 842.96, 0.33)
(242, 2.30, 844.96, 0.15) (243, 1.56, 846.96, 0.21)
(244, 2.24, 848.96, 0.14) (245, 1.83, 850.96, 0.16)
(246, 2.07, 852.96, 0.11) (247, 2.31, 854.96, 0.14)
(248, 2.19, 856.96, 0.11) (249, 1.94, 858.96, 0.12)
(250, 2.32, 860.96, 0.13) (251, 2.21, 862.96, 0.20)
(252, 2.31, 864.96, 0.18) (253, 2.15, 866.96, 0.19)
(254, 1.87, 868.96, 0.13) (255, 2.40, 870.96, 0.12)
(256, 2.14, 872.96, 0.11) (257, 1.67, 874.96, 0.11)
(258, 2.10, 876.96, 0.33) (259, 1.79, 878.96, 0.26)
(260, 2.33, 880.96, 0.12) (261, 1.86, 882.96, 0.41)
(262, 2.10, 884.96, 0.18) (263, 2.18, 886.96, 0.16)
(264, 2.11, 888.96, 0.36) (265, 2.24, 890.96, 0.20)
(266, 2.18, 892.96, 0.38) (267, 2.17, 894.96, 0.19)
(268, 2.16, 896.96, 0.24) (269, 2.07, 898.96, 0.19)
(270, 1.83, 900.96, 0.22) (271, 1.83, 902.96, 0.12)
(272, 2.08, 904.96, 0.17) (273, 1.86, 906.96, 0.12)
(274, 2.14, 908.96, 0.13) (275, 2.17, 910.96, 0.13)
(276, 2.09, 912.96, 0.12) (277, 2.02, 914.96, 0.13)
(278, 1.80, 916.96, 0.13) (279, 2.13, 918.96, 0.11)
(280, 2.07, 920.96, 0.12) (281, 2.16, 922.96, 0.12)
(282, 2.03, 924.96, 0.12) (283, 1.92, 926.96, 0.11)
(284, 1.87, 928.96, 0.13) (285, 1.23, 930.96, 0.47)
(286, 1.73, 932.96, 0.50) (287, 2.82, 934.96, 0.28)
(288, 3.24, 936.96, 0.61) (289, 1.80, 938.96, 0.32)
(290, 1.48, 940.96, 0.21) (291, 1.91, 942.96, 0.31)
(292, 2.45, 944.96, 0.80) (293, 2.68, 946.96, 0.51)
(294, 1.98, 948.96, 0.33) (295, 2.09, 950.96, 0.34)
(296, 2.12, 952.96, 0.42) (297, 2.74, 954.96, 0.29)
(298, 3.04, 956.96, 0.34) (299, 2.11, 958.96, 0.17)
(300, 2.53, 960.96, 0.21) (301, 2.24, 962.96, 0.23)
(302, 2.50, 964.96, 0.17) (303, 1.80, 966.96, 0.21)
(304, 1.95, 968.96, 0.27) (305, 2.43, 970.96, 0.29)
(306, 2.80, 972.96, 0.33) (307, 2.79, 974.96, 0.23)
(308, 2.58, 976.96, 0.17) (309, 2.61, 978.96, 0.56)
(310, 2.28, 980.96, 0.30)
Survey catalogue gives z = 0.80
